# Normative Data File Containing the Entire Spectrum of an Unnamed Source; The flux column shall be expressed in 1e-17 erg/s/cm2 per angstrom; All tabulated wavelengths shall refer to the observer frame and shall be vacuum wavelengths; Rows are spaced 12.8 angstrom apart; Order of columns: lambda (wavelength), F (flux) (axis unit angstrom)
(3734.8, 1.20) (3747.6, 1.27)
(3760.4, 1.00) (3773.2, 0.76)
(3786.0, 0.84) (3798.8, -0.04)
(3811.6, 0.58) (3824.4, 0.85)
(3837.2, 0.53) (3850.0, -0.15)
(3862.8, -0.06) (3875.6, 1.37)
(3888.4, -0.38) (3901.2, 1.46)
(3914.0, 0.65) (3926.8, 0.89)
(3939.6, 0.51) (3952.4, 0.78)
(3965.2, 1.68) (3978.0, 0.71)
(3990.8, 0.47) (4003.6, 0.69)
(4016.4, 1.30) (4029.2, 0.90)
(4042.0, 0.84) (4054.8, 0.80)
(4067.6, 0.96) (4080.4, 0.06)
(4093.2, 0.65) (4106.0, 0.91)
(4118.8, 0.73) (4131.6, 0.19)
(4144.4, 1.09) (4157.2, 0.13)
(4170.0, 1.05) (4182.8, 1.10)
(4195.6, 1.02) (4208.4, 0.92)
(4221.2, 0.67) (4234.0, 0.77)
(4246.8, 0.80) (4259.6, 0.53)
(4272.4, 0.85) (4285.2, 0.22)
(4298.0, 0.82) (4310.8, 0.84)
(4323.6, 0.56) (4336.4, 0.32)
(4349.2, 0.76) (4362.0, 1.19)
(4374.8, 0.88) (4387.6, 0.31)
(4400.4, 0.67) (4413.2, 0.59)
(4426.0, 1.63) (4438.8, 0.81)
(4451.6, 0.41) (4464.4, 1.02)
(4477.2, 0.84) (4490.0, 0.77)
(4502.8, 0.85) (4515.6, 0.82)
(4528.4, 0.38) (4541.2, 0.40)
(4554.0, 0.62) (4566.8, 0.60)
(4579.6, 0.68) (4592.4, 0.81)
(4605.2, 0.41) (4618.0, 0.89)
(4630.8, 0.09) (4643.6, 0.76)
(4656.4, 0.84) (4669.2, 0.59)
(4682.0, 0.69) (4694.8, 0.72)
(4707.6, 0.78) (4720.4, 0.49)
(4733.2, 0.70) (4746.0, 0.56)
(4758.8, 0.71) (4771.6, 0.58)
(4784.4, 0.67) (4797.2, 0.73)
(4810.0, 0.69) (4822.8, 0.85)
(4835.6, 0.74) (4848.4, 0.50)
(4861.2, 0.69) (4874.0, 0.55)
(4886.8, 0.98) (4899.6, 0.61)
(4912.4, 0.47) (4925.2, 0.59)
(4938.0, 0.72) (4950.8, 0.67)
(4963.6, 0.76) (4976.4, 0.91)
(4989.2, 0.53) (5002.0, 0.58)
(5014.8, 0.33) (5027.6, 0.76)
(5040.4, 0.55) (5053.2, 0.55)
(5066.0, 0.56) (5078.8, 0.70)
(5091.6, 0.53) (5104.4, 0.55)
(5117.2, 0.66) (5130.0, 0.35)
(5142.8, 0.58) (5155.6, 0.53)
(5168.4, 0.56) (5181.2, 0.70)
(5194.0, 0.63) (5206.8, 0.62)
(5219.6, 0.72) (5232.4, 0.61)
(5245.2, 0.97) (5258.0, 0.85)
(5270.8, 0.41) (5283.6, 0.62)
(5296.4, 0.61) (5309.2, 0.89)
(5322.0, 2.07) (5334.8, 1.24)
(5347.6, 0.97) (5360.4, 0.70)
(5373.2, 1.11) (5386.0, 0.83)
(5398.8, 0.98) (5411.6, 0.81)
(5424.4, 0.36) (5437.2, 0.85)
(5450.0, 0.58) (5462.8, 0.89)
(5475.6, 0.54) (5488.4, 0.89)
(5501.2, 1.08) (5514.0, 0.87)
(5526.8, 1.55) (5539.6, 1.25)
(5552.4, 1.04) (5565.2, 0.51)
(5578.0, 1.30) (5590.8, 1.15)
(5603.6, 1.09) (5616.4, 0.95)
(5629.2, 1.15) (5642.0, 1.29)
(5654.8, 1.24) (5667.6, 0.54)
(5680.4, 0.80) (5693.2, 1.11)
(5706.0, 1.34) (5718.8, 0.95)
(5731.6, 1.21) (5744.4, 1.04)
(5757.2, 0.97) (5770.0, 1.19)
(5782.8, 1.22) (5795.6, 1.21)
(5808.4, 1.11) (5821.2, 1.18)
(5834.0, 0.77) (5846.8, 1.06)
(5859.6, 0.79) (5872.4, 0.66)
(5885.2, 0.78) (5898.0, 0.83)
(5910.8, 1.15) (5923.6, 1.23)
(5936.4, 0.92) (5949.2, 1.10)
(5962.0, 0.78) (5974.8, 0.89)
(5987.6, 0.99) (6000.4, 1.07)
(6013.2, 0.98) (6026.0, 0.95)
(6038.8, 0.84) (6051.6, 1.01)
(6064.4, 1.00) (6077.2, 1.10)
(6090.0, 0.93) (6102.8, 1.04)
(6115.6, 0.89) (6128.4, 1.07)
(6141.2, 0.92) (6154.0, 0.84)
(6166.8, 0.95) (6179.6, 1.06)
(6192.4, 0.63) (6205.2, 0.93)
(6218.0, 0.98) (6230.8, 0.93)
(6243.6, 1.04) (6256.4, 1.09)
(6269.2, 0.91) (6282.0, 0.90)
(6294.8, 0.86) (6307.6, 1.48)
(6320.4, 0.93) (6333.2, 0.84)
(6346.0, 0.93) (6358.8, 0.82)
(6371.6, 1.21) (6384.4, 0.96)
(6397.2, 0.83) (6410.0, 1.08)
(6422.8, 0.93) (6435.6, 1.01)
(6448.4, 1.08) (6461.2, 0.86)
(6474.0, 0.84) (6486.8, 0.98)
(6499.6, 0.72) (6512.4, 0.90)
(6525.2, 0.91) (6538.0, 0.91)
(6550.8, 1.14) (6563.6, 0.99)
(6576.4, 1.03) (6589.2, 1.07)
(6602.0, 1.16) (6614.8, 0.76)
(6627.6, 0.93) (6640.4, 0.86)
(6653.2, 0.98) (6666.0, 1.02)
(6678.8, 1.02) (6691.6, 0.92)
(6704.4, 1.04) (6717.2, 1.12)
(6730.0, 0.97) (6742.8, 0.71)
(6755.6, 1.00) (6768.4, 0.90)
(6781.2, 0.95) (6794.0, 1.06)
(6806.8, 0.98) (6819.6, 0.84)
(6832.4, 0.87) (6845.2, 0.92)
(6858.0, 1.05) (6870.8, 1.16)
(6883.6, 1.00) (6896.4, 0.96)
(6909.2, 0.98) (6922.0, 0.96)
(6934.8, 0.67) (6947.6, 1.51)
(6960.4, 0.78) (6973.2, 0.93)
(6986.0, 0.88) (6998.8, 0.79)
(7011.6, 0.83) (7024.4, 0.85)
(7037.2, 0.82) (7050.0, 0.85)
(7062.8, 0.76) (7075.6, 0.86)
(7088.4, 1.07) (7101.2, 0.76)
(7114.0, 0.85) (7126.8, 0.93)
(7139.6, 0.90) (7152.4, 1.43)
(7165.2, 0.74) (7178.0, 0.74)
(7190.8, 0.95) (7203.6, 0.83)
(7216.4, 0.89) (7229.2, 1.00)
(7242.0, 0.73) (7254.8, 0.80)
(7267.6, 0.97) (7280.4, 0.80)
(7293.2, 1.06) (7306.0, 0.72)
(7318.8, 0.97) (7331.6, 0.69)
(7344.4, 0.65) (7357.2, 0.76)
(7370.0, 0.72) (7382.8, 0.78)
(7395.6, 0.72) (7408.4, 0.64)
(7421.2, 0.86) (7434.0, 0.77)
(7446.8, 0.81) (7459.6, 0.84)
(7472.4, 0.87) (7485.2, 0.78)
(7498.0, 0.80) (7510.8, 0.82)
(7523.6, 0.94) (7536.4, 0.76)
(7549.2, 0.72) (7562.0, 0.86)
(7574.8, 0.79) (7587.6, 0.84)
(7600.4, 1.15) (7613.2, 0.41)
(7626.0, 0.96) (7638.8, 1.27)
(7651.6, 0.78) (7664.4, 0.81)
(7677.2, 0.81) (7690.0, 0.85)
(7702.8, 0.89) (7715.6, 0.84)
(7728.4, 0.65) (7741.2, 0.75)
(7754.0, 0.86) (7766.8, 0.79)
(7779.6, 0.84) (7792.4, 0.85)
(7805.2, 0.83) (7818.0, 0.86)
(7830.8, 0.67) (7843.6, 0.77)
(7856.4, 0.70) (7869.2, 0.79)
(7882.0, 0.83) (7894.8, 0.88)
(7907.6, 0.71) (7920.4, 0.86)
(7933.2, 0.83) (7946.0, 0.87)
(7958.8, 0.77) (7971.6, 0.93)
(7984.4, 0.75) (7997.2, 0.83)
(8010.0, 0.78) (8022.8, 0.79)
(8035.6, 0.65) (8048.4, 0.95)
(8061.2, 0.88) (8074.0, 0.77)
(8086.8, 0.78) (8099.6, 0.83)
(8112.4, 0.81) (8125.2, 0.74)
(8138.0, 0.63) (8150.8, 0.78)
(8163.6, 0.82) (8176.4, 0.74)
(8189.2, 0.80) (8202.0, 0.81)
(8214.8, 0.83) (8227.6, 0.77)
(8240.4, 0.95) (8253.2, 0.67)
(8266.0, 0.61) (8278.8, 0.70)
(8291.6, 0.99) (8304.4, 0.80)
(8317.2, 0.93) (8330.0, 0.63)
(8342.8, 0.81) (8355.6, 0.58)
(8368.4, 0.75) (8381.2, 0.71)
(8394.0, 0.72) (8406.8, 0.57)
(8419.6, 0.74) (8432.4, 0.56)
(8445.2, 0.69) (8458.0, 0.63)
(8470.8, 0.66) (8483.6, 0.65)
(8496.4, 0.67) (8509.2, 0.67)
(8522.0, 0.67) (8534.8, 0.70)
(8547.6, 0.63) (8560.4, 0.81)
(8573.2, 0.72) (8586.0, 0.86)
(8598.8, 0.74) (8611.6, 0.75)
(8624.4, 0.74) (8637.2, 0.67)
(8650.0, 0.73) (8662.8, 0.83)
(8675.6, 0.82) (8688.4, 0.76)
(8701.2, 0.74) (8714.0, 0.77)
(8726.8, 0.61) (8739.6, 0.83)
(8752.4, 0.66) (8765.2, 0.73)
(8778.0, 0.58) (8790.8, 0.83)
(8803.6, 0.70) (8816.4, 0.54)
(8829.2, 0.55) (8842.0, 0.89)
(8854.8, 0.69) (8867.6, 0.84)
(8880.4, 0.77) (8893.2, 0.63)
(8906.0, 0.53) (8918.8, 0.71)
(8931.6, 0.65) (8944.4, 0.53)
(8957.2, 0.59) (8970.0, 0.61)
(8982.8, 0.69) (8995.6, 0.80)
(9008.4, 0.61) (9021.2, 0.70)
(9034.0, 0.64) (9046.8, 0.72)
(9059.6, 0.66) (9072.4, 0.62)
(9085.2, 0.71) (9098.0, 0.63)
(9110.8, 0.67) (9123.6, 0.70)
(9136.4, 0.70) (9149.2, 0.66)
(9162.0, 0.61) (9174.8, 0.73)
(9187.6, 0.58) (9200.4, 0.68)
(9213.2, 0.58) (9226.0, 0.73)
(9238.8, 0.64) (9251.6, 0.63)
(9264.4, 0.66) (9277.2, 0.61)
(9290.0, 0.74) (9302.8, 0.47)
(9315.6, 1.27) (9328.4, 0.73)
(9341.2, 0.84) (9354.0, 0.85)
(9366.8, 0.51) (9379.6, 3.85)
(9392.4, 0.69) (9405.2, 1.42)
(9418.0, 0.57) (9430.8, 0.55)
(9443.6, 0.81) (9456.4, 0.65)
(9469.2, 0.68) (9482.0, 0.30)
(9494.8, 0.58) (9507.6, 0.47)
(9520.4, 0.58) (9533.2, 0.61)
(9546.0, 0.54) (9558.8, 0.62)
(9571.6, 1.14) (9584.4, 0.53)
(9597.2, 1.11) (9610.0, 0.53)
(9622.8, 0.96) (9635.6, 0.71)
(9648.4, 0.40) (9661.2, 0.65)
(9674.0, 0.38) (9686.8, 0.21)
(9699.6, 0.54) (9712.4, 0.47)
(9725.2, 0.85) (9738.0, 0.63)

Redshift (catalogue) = 0.43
